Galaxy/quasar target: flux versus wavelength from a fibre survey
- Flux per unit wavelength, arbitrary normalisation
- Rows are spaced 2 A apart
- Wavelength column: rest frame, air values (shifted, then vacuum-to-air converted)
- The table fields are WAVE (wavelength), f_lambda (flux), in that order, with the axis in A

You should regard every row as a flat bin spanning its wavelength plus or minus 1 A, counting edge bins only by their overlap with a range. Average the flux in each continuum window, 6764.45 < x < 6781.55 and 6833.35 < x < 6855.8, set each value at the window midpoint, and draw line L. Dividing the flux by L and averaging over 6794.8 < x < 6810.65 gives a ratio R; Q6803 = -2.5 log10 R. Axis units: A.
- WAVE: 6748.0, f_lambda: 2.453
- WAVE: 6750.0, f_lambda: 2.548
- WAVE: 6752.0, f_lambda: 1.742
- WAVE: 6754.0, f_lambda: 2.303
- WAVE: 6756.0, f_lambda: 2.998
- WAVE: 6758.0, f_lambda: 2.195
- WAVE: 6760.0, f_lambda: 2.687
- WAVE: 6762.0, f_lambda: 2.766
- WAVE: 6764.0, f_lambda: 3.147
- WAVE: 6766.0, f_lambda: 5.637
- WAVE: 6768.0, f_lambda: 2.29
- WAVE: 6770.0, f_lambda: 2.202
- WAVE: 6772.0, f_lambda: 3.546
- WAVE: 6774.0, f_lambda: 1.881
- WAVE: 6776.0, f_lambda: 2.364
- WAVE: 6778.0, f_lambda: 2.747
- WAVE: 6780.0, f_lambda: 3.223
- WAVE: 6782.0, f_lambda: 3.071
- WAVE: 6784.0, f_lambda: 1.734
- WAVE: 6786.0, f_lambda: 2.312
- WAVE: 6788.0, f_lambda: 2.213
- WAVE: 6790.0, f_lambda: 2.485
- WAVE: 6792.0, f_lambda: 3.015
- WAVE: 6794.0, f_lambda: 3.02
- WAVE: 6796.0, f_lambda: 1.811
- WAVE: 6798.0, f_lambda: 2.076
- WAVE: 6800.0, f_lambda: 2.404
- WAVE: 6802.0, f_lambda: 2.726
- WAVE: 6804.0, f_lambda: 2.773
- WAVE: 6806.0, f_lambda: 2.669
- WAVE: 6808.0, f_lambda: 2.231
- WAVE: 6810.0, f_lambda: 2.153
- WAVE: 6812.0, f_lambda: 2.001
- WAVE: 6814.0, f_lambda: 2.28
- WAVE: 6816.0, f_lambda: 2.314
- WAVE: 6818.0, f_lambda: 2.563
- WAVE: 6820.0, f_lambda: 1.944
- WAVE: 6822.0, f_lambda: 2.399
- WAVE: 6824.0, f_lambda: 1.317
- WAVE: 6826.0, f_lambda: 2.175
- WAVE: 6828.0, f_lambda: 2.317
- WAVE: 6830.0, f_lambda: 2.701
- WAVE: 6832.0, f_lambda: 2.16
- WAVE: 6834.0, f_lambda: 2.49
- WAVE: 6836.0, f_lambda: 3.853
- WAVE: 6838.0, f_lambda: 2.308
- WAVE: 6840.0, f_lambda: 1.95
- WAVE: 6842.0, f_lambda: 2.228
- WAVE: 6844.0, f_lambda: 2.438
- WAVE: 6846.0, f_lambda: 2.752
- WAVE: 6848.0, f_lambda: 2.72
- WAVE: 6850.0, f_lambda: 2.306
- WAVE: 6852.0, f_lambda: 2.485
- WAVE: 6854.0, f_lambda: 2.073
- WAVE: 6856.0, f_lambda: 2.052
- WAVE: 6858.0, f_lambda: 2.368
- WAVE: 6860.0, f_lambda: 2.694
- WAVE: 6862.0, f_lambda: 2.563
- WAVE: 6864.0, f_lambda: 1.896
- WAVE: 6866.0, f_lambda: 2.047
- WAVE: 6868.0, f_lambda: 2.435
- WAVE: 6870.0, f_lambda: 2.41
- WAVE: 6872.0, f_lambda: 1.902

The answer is 0.18 mag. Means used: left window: 2.99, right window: 2.49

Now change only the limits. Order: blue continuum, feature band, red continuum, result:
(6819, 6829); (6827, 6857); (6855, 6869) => -0.144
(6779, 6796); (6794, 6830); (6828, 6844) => 0.121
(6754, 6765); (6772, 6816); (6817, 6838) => 0.040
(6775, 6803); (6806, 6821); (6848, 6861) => 0.099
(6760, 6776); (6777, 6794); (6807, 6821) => 0.030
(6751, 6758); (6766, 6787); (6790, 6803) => -0.114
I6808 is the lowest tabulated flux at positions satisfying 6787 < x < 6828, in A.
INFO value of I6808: 1.317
